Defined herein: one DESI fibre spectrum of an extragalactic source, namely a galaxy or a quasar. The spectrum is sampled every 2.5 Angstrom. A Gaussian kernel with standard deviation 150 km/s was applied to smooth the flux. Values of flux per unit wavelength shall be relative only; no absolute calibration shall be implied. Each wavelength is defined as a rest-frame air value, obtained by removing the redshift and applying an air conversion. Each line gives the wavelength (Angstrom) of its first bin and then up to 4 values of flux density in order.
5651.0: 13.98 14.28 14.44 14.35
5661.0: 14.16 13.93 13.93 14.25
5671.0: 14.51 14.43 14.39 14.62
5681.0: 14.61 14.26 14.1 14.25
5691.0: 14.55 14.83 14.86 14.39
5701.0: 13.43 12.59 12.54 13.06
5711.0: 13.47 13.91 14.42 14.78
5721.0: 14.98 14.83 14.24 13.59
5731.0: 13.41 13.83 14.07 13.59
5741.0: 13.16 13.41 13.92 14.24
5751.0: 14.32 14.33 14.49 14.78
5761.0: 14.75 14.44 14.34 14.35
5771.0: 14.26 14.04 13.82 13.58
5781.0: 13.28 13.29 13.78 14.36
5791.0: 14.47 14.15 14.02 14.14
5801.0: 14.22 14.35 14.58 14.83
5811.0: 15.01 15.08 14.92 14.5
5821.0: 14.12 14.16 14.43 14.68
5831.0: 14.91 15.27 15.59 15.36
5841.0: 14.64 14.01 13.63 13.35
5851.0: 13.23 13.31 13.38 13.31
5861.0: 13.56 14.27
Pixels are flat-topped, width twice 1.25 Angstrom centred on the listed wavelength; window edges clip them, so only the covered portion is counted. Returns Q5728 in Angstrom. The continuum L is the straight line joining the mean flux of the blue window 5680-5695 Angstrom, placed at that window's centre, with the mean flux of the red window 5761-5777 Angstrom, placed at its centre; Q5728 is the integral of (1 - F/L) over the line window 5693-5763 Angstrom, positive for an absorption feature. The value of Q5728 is 1.68 Angstrom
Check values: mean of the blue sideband 14.4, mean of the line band 14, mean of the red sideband 14.3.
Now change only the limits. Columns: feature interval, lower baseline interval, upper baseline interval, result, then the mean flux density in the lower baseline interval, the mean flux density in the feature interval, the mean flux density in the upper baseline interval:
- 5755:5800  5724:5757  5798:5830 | 0.3 Angstrom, 13.9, 14.1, 14.6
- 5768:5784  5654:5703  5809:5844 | 0.9 Angstrom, 14.3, 13.8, 14.8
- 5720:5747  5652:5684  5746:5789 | 0.6 Angstrom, 14.3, 13.9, 14.1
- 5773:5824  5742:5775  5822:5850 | 0.6 Angstrom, 14.3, 14.2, 14.5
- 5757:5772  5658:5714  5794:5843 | -0.1 Angstrom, 14.1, 14.5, 14.7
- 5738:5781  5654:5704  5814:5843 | 1.3 Angstrom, 14.3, 14.1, 14.8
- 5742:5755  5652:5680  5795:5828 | 0.3 Angstrom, 14.3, 14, 14.5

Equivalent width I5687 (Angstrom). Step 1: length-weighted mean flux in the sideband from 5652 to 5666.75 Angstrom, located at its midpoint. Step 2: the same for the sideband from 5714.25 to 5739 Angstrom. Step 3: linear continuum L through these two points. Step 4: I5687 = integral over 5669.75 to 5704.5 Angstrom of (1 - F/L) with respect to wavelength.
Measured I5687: -0.24 Angstrom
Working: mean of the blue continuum 14.2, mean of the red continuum 14.2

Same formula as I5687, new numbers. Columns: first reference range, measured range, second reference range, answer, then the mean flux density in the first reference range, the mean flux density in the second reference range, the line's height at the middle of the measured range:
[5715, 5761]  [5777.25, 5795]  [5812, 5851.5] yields 0.6 Angstrom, 14.1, 14.5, 14.3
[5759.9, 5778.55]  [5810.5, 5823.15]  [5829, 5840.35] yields 0.2 Angstrom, 14.2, 15.2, 14.9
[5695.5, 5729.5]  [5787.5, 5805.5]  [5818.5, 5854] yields 0.0 Angstrom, 13.9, 14.4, 14.2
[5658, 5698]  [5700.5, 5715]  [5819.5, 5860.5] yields 1.2 Angstrom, 14.4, 14.2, 14.3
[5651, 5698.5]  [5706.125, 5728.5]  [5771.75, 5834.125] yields 0.4 Angstrom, 14.4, 14.3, 14.3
